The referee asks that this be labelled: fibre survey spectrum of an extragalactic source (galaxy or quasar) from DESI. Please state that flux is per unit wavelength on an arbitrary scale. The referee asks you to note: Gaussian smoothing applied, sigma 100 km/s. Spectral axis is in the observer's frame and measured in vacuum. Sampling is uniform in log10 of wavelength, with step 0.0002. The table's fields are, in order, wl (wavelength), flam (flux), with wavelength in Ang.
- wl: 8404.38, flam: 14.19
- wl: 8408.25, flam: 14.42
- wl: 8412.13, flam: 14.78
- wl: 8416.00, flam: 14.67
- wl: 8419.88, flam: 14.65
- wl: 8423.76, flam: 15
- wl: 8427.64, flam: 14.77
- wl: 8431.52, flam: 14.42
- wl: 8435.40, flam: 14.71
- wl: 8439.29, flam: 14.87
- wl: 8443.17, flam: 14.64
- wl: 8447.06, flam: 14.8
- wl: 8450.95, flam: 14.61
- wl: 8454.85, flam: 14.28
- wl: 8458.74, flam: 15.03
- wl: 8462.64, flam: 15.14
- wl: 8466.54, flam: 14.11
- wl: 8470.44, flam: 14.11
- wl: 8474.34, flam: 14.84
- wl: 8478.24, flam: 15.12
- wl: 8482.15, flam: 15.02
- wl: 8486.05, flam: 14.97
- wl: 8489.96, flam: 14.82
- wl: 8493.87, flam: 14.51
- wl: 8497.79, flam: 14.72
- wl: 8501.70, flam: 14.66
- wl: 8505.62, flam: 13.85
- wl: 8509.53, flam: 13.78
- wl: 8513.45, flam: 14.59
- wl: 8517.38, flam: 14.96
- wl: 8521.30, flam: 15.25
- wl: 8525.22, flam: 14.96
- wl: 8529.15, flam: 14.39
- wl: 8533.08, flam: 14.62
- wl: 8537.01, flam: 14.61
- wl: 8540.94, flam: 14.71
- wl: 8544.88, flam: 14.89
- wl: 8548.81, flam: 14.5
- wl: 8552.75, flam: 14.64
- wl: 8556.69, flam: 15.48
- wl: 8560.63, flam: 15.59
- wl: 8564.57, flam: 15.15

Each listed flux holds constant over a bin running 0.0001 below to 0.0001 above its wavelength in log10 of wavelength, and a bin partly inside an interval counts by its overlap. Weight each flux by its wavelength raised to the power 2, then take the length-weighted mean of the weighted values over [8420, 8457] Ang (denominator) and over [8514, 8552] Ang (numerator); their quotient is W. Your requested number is 1.03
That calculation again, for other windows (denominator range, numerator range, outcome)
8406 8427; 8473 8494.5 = 1.03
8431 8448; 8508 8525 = 1.02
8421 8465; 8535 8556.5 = 1.02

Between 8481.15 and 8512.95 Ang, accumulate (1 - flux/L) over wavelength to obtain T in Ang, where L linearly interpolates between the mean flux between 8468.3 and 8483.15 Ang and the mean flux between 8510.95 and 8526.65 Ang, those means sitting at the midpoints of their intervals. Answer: 0.63 Ang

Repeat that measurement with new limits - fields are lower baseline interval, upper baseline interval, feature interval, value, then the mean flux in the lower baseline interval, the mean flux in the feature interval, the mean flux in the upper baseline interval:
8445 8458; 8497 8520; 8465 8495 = -0.37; 14.6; 14.7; 14.4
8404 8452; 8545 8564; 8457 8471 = 0.13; 14.7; 14.6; 15.1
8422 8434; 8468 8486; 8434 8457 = 0.15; 14.7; 14.7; 14.8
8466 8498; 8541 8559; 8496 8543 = 0.67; 14.7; 14.6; 14.9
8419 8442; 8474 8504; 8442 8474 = 0.38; 14.7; 14.6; 14.8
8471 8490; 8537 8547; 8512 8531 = -0.04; 14.9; 14.8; 14.8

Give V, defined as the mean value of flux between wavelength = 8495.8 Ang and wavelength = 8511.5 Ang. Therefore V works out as 14.3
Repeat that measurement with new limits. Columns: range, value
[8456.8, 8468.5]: 14.8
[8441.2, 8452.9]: 14.7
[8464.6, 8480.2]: 14.5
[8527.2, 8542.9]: 14.6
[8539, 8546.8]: 14.8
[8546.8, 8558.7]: 14.9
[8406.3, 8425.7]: 14.7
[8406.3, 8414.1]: 14.6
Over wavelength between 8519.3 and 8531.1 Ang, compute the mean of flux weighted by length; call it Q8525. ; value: 14.9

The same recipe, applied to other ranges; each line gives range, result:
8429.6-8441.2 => 14.7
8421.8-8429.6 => 14.9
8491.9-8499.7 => 14.6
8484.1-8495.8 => 14.8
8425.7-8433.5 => 14.6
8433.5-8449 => 14.8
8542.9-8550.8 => 14.7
